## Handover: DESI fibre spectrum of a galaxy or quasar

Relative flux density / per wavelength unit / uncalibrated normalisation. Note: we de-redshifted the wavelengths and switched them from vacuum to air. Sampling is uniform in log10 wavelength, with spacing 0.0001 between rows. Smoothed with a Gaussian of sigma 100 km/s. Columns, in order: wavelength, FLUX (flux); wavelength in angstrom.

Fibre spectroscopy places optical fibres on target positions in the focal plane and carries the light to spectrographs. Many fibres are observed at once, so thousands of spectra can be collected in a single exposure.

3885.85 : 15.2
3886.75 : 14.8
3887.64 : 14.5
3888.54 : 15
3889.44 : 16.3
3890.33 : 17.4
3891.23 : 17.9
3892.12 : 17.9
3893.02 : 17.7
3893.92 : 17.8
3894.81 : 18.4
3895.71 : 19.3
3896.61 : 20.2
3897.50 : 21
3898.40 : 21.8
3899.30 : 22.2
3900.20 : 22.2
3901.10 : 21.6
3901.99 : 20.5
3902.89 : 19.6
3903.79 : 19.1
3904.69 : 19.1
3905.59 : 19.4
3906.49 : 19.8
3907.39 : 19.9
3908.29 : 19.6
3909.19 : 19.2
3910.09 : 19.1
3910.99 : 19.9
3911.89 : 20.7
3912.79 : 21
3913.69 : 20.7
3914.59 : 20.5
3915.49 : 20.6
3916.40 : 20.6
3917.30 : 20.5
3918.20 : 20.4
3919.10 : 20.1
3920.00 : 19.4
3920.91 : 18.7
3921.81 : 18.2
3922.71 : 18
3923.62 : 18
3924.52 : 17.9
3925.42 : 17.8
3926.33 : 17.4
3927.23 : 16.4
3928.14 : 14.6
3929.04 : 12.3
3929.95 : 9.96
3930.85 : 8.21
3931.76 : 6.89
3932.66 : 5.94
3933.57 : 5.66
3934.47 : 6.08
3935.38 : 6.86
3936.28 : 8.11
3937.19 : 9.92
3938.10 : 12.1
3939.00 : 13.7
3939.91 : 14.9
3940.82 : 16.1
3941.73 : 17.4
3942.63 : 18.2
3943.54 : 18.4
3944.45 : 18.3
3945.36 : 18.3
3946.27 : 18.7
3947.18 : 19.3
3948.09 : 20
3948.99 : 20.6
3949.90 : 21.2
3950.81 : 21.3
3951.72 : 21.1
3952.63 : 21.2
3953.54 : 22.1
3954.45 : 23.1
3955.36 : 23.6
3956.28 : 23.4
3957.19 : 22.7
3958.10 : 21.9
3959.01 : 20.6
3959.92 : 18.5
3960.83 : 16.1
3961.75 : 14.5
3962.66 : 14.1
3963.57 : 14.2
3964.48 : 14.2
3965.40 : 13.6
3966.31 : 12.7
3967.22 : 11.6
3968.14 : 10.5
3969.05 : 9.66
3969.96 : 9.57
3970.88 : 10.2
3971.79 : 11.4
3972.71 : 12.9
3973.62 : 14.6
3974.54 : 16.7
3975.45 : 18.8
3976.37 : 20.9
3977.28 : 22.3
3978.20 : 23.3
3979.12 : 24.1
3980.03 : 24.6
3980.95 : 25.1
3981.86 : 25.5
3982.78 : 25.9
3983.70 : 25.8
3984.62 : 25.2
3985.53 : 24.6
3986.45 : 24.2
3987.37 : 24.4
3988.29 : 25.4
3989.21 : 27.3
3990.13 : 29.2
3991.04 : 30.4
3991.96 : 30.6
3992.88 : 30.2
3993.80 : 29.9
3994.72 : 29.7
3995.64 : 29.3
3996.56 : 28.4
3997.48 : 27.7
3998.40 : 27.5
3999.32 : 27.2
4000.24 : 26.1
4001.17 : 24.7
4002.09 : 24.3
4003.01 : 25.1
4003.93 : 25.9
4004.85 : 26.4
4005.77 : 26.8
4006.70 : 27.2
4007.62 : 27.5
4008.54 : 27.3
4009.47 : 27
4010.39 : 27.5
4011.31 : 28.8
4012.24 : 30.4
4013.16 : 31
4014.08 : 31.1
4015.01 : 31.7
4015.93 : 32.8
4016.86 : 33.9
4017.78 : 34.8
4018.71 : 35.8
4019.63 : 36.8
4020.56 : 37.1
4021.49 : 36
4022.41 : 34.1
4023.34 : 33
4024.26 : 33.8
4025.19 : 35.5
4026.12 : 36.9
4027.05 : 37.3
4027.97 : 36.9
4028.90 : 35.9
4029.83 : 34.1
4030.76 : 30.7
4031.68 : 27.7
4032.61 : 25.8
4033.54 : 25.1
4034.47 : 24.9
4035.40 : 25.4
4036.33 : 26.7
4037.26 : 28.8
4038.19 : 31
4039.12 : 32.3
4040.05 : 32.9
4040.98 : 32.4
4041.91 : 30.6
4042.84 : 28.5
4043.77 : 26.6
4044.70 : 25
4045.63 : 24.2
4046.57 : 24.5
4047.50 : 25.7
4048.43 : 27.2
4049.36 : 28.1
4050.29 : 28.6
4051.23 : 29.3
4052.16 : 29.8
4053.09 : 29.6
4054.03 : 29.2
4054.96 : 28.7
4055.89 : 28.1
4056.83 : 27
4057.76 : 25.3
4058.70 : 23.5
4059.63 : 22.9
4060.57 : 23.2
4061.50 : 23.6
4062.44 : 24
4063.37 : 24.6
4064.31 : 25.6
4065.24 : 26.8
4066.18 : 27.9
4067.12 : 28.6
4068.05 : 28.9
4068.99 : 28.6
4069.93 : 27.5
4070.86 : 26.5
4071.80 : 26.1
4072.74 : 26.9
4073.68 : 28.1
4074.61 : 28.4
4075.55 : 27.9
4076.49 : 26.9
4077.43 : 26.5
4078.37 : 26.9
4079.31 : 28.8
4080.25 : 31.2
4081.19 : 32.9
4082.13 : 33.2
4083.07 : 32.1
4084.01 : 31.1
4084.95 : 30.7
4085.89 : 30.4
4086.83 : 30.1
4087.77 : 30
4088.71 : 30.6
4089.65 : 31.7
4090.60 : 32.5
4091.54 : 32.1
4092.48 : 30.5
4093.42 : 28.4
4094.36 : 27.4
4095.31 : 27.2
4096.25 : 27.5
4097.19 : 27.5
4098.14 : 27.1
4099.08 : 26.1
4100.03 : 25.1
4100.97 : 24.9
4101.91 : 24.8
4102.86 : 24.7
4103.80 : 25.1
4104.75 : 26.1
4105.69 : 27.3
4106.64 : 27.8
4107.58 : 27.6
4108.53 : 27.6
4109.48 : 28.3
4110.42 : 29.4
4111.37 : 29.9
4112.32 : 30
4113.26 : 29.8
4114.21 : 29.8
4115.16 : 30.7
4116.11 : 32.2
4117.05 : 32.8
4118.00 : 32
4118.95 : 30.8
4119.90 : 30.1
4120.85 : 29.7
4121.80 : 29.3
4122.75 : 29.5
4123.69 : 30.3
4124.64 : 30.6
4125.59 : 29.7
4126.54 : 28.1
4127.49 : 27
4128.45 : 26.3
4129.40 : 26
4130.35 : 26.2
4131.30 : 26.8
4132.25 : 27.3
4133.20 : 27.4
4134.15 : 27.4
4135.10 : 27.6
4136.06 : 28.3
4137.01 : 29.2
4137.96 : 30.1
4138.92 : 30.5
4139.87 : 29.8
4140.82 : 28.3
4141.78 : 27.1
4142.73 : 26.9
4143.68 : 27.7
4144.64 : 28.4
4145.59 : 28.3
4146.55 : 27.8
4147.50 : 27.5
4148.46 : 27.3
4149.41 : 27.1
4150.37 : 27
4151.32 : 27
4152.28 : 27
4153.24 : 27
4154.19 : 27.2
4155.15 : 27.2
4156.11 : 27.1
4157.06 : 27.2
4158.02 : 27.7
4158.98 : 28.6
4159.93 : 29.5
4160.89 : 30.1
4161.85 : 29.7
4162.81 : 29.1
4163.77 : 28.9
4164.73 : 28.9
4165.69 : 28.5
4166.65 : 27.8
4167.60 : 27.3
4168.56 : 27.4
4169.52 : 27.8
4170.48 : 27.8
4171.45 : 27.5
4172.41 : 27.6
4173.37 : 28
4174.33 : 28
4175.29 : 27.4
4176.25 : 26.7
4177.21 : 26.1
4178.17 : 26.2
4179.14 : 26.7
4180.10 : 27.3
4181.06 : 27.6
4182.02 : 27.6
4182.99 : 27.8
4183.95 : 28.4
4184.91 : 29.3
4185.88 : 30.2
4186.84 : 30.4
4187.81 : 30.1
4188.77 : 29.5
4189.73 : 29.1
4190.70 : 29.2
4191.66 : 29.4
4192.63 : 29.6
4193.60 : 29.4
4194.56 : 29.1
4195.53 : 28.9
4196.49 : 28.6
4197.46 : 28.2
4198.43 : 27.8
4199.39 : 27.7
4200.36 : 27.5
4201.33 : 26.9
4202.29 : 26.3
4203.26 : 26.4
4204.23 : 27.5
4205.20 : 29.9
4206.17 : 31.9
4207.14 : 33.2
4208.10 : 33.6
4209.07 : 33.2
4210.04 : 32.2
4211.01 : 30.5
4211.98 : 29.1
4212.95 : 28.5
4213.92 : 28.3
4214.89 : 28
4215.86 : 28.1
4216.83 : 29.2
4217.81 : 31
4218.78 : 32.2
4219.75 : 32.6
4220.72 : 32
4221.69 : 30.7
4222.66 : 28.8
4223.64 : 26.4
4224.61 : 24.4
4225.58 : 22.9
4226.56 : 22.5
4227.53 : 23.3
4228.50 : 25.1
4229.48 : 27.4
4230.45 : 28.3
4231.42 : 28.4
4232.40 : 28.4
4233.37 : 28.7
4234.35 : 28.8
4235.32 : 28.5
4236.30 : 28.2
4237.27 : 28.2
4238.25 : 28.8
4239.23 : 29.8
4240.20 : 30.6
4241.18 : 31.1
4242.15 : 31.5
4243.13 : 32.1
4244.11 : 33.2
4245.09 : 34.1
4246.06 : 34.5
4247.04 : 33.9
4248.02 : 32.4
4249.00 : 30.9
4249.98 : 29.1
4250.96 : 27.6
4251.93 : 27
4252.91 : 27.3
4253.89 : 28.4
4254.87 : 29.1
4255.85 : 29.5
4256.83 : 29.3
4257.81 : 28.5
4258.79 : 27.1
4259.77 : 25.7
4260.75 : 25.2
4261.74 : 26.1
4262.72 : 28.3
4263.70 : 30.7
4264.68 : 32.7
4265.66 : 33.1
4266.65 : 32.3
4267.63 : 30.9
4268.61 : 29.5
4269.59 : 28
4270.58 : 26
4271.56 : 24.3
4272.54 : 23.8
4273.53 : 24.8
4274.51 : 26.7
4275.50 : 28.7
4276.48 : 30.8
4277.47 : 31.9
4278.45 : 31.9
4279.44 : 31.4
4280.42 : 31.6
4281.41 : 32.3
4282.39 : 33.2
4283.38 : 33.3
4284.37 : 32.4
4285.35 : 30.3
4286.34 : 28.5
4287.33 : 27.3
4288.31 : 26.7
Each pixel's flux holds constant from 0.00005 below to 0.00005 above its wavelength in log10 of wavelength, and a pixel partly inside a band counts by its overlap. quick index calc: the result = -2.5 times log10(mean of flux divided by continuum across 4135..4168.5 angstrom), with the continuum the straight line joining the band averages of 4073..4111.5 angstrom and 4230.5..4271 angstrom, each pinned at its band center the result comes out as 0.03 mag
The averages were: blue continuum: 28.6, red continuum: 29.6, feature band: 28.1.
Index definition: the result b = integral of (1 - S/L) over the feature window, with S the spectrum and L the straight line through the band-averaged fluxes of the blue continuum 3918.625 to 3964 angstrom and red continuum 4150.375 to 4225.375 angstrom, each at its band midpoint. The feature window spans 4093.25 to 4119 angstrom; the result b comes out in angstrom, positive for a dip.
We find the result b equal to -3.6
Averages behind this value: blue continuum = 16.5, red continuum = 28.6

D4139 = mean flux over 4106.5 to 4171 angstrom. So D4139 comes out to 28.5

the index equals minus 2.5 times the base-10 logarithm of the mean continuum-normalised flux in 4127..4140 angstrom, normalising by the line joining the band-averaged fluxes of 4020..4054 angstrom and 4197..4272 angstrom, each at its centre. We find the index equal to 0.07 mag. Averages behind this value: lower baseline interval 30.3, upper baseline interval 29.1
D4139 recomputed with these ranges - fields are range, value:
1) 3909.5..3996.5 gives 18.7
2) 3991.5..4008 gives 27.5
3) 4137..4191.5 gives 28.1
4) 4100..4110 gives 26.4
